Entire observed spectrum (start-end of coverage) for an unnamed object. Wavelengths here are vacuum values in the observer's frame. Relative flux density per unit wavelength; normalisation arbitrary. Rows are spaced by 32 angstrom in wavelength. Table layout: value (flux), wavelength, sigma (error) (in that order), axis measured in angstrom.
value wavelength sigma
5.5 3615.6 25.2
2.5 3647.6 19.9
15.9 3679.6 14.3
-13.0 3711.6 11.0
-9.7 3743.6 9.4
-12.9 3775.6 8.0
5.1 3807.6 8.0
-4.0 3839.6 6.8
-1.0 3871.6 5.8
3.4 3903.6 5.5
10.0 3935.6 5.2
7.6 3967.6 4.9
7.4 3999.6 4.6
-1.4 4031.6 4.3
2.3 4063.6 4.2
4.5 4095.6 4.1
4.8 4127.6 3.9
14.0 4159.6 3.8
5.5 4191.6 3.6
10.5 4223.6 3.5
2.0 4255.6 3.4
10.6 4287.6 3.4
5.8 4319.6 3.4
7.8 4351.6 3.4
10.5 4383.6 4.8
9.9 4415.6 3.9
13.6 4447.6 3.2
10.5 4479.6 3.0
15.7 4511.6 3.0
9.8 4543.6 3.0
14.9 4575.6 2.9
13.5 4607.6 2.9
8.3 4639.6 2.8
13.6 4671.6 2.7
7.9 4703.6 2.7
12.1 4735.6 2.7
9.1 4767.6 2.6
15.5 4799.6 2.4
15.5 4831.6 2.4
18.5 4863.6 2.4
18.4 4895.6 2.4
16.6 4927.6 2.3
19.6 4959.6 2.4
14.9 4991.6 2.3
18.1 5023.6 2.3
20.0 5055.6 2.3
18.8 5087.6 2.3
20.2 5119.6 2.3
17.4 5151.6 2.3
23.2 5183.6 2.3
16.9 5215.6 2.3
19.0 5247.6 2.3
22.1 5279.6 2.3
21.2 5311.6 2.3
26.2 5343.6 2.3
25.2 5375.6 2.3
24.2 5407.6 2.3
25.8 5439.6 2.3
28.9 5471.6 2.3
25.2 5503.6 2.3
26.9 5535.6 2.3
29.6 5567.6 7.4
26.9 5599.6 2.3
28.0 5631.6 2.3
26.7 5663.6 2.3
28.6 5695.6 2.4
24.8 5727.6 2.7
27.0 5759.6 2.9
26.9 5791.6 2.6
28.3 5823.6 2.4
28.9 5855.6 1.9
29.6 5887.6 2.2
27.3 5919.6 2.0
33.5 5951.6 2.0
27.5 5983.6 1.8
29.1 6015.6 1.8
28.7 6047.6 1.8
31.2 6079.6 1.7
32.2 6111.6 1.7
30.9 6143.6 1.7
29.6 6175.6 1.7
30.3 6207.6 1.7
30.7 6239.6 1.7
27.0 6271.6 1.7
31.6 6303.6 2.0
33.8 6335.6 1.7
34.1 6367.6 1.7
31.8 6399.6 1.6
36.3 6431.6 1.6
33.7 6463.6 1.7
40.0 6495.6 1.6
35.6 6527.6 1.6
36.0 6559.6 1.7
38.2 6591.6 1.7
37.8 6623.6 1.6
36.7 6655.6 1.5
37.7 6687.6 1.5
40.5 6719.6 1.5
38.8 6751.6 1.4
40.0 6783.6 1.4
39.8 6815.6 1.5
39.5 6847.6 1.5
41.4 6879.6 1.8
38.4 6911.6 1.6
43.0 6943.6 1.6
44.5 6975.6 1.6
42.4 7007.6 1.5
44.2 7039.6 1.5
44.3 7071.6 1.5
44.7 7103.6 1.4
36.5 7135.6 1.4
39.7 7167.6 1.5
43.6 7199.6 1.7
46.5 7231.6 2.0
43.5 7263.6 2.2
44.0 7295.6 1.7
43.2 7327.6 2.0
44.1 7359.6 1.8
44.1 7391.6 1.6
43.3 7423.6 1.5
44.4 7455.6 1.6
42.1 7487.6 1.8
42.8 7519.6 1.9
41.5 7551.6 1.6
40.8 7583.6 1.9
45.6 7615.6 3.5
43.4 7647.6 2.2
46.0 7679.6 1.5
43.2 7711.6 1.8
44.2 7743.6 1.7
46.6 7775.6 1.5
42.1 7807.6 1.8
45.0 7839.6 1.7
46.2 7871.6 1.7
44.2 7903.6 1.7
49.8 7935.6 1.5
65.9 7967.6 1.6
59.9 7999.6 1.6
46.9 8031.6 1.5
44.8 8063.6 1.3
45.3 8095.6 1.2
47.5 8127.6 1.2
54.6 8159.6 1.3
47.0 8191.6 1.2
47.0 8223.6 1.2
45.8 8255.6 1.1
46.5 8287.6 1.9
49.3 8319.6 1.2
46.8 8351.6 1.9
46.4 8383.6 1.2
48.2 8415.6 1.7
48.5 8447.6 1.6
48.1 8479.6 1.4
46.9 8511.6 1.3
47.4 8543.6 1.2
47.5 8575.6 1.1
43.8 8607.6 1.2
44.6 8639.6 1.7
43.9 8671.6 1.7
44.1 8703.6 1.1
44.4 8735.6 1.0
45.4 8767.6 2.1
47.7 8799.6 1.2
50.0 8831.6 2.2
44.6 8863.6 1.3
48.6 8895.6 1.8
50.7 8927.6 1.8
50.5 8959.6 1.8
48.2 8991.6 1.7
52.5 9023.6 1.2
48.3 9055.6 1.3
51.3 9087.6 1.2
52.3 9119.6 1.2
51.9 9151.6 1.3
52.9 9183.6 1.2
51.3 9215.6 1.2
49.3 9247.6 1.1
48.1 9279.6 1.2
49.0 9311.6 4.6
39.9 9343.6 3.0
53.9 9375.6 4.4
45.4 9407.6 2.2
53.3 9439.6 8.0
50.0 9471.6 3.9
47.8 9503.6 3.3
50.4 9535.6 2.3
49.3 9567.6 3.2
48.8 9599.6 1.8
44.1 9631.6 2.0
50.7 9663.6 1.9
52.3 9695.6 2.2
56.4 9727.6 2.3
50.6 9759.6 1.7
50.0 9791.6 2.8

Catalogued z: 0.214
